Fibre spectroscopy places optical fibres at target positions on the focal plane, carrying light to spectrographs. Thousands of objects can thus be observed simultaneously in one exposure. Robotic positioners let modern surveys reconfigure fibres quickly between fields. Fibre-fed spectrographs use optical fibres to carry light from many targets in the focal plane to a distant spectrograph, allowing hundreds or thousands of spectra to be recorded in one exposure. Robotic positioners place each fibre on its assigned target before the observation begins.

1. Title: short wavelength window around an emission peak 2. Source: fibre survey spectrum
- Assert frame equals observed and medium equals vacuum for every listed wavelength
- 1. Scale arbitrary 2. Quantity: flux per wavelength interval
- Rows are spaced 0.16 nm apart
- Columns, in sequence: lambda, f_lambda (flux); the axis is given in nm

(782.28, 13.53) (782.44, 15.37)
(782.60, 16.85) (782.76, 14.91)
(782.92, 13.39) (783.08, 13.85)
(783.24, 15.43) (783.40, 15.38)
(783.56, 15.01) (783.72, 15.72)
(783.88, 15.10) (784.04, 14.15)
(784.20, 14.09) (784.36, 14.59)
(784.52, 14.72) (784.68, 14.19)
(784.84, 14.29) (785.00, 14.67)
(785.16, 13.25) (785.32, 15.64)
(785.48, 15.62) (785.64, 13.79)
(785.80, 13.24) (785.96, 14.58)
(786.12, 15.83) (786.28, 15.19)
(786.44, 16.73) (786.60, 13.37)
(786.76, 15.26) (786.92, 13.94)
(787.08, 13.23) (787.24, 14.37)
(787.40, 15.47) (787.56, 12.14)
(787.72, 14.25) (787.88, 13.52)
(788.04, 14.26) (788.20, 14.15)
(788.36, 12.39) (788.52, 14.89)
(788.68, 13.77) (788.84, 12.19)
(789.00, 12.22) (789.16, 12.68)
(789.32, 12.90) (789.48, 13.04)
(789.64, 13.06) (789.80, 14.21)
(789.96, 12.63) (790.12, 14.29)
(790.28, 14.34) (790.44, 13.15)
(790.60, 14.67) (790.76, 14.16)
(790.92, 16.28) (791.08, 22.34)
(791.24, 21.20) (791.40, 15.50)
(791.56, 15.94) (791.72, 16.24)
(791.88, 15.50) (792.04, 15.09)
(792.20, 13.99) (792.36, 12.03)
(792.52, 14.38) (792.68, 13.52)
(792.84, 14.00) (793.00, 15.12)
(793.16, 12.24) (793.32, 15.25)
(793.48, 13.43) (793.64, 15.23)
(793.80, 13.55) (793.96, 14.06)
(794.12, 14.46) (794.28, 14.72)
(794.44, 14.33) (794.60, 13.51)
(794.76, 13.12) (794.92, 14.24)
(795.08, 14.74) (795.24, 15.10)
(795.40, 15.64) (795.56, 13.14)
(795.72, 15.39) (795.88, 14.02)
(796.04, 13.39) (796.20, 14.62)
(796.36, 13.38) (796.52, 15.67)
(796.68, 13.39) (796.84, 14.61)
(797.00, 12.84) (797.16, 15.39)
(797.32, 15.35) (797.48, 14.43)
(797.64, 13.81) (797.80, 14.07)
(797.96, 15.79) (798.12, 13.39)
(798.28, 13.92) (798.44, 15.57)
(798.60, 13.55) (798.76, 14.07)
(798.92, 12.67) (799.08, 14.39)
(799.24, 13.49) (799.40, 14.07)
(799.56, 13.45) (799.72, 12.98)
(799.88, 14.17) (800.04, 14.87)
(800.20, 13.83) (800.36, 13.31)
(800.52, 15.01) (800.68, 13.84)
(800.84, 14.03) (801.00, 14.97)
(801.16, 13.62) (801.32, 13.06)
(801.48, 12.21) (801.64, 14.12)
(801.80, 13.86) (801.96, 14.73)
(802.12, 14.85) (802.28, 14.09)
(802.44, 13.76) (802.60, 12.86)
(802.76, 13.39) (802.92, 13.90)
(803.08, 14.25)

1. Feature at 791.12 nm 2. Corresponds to [N II]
